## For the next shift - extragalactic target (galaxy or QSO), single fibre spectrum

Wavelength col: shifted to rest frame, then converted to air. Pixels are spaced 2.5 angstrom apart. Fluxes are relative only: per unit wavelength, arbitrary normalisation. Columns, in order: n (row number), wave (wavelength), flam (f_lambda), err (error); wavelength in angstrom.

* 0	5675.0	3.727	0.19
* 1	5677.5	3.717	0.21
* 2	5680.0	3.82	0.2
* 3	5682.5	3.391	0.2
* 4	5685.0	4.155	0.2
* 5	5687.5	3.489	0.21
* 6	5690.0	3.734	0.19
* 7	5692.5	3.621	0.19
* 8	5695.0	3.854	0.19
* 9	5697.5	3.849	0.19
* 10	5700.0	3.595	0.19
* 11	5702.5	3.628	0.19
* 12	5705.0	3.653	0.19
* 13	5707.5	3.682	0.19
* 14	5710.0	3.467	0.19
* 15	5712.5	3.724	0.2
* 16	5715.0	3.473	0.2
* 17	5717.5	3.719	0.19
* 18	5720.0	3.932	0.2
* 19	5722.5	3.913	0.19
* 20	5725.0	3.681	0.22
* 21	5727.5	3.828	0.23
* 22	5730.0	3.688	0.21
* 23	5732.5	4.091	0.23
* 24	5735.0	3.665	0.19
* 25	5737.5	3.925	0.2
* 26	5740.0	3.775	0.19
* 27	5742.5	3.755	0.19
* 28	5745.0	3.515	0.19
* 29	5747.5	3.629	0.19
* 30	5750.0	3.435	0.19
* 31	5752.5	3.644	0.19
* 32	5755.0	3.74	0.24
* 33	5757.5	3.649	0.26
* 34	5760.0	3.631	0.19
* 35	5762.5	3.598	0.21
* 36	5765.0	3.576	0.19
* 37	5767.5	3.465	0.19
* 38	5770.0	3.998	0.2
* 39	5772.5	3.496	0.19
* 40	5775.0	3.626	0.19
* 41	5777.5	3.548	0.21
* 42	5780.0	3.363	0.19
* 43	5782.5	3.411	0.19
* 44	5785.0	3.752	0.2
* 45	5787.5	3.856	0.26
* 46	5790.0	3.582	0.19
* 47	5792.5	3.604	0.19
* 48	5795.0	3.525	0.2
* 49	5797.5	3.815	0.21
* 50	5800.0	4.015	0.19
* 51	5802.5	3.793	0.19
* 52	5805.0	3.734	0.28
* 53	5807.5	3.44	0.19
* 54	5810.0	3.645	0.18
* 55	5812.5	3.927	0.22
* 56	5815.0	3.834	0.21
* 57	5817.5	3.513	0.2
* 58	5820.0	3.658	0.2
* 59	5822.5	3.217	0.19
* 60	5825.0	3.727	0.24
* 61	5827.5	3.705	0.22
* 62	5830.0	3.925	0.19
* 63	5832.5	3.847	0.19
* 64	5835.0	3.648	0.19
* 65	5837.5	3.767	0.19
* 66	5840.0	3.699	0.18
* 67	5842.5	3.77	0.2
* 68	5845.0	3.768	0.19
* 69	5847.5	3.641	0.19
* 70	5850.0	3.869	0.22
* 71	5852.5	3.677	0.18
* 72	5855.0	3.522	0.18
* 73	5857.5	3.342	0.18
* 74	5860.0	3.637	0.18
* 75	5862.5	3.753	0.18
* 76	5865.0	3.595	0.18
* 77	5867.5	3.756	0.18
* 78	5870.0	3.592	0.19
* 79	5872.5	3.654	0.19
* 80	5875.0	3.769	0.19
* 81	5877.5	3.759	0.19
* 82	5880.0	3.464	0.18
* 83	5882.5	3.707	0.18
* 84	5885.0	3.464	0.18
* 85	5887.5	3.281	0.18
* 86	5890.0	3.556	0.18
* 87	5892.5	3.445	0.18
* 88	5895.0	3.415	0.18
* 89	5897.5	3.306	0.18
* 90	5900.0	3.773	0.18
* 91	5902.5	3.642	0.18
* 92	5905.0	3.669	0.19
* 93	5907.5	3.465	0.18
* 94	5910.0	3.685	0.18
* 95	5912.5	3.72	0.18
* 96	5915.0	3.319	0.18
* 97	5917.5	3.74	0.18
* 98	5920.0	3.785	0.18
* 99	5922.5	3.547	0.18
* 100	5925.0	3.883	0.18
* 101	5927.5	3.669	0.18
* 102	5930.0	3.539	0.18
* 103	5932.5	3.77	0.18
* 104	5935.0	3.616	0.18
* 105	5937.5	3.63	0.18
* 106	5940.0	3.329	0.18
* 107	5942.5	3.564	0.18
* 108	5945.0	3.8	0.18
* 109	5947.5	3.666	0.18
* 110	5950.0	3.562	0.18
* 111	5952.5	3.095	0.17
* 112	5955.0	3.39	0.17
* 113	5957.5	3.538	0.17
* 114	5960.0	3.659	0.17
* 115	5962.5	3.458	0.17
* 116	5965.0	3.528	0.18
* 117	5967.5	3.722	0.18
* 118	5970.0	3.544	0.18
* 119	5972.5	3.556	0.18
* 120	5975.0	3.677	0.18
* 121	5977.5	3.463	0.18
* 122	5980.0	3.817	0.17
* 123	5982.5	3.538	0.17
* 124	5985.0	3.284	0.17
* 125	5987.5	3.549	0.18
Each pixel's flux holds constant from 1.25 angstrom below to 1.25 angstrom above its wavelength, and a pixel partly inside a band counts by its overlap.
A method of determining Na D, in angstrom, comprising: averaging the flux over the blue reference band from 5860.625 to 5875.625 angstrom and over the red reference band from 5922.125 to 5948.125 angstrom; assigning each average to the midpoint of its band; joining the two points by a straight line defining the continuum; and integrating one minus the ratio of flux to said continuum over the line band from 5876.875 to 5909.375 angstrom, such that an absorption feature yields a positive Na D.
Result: 1.18 angstrom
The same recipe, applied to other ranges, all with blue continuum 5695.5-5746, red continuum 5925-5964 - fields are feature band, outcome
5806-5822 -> 0.1 angstrom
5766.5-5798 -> 0.6 angstrom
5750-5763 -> 0.2 angstrom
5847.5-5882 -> -0.2 angstrom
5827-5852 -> -0.8 angstrom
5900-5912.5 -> -0.2 angstrom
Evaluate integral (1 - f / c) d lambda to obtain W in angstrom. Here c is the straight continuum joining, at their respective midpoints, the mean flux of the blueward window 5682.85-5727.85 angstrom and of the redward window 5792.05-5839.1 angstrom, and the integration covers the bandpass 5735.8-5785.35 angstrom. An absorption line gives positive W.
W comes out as 1.1 angstrom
